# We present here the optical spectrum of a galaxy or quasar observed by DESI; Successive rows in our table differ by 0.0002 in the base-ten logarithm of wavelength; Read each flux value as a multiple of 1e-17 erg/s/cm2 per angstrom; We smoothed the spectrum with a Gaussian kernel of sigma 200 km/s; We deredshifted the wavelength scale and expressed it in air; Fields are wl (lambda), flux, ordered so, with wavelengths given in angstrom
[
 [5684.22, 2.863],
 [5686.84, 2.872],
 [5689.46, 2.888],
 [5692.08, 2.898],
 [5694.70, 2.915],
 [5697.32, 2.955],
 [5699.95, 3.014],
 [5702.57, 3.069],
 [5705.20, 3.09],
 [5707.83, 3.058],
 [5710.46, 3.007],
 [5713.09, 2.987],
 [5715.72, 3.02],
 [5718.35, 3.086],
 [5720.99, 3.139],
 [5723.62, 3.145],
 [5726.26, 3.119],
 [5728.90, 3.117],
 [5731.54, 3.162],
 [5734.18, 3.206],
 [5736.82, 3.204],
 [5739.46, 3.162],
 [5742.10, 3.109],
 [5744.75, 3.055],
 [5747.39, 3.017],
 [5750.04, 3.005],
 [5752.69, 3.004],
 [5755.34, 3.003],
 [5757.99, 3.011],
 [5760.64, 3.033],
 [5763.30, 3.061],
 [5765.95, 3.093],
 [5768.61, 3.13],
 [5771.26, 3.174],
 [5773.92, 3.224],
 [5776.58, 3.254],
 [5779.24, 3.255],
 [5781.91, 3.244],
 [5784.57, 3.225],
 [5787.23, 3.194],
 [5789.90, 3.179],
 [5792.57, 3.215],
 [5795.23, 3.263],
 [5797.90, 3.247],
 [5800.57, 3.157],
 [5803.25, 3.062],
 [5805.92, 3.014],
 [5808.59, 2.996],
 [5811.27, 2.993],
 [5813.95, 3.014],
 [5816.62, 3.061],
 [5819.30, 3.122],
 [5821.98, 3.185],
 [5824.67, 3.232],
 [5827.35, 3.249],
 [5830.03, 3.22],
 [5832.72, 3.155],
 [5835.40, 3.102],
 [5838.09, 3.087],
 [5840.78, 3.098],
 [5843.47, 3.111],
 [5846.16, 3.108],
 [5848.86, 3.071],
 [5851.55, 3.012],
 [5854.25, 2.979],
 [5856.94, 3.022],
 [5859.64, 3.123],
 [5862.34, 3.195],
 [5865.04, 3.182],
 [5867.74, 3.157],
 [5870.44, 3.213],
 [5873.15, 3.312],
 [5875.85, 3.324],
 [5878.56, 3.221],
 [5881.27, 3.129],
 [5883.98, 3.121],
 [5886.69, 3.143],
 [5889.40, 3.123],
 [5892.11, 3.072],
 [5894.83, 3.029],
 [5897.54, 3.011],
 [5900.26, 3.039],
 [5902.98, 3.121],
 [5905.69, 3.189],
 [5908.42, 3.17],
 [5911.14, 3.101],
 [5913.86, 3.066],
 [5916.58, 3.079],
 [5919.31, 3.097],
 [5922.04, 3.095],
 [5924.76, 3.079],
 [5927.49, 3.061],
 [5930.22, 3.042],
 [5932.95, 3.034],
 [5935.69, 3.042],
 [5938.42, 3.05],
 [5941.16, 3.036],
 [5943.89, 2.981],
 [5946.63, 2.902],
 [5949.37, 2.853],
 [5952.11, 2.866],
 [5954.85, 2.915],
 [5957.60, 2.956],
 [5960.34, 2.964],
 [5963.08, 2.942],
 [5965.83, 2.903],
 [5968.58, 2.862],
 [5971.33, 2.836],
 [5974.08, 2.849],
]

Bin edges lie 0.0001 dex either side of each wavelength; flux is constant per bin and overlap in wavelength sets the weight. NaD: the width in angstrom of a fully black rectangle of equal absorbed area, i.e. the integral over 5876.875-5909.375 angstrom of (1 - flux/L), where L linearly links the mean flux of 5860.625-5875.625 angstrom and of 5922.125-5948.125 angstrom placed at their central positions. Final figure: 0.3 angstrom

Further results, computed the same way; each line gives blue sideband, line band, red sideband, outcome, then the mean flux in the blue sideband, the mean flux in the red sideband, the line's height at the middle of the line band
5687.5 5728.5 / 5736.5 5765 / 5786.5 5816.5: 0.1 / 3.03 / 3.12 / 3.07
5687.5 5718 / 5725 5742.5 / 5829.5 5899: -0.8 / 2.99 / 3.13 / 3.02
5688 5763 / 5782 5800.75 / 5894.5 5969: -1.1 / 3.05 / 3.02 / 3.04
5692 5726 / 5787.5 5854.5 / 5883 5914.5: -1.0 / 3.04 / 3.1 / 3.07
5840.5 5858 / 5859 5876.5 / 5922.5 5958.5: -1.0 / 3.06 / 2.99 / 3.04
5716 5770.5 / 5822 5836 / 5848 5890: -0.3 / 3.09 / 3.15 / 3.13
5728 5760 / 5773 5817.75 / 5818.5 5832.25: 0.1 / 3.09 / 3.2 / 3.16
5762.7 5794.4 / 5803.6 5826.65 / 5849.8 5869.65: 0.5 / 3.19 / 3.1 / 3.15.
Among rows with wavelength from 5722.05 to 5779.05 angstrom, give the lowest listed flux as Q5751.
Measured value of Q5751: 3.003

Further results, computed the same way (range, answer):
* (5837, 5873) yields 2.979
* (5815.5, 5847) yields 3.061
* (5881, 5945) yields 2.981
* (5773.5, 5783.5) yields 3.224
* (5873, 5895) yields 3.029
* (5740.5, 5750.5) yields 3.005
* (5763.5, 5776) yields 3.093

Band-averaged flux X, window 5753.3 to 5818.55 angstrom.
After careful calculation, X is 3.13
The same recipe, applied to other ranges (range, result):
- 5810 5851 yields 3.12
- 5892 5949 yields 3.06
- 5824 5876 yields 3.14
